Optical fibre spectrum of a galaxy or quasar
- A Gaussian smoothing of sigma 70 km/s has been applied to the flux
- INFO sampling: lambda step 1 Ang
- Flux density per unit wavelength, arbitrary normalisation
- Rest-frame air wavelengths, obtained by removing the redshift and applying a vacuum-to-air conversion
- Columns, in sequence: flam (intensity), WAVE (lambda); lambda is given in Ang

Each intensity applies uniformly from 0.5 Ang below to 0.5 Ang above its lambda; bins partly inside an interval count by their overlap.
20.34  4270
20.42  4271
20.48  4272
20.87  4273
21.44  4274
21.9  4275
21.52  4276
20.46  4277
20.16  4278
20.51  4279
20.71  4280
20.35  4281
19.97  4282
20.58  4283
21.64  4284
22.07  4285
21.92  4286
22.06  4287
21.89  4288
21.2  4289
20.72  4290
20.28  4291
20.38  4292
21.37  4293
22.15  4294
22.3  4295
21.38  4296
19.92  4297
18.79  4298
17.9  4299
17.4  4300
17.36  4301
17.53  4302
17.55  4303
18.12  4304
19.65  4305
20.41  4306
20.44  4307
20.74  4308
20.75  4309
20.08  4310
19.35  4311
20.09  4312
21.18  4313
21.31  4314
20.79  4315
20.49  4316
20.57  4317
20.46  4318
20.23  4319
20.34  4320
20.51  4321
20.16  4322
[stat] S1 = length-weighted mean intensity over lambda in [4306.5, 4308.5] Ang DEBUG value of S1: 20.6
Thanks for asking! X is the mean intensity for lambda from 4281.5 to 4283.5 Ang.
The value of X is 20.3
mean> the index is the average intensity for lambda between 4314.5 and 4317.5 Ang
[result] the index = 20.6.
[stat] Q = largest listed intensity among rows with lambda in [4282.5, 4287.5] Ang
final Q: 22.07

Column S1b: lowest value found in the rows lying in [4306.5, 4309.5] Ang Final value 20.44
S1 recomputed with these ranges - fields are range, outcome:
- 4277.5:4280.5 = 20.5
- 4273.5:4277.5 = 21.3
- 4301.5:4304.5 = 17.7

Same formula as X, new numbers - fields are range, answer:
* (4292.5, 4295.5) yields 21.9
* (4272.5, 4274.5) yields 21.2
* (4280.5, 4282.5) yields 20.2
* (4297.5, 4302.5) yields 17.8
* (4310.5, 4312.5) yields 19.7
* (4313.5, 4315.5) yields 21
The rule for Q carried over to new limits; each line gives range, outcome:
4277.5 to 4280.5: 20.71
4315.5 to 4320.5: 20.57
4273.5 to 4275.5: 21.9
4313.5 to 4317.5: 21.31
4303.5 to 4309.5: 20.75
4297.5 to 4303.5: 18.79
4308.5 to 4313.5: 21.18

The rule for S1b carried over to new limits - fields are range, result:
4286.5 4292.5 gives 20.28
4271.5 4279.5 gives 20.16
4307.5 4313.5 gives 19.35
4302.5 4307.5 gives 17.55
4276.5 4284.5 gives 19.97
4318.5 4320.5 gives 20.23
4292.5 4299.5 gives 17.9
